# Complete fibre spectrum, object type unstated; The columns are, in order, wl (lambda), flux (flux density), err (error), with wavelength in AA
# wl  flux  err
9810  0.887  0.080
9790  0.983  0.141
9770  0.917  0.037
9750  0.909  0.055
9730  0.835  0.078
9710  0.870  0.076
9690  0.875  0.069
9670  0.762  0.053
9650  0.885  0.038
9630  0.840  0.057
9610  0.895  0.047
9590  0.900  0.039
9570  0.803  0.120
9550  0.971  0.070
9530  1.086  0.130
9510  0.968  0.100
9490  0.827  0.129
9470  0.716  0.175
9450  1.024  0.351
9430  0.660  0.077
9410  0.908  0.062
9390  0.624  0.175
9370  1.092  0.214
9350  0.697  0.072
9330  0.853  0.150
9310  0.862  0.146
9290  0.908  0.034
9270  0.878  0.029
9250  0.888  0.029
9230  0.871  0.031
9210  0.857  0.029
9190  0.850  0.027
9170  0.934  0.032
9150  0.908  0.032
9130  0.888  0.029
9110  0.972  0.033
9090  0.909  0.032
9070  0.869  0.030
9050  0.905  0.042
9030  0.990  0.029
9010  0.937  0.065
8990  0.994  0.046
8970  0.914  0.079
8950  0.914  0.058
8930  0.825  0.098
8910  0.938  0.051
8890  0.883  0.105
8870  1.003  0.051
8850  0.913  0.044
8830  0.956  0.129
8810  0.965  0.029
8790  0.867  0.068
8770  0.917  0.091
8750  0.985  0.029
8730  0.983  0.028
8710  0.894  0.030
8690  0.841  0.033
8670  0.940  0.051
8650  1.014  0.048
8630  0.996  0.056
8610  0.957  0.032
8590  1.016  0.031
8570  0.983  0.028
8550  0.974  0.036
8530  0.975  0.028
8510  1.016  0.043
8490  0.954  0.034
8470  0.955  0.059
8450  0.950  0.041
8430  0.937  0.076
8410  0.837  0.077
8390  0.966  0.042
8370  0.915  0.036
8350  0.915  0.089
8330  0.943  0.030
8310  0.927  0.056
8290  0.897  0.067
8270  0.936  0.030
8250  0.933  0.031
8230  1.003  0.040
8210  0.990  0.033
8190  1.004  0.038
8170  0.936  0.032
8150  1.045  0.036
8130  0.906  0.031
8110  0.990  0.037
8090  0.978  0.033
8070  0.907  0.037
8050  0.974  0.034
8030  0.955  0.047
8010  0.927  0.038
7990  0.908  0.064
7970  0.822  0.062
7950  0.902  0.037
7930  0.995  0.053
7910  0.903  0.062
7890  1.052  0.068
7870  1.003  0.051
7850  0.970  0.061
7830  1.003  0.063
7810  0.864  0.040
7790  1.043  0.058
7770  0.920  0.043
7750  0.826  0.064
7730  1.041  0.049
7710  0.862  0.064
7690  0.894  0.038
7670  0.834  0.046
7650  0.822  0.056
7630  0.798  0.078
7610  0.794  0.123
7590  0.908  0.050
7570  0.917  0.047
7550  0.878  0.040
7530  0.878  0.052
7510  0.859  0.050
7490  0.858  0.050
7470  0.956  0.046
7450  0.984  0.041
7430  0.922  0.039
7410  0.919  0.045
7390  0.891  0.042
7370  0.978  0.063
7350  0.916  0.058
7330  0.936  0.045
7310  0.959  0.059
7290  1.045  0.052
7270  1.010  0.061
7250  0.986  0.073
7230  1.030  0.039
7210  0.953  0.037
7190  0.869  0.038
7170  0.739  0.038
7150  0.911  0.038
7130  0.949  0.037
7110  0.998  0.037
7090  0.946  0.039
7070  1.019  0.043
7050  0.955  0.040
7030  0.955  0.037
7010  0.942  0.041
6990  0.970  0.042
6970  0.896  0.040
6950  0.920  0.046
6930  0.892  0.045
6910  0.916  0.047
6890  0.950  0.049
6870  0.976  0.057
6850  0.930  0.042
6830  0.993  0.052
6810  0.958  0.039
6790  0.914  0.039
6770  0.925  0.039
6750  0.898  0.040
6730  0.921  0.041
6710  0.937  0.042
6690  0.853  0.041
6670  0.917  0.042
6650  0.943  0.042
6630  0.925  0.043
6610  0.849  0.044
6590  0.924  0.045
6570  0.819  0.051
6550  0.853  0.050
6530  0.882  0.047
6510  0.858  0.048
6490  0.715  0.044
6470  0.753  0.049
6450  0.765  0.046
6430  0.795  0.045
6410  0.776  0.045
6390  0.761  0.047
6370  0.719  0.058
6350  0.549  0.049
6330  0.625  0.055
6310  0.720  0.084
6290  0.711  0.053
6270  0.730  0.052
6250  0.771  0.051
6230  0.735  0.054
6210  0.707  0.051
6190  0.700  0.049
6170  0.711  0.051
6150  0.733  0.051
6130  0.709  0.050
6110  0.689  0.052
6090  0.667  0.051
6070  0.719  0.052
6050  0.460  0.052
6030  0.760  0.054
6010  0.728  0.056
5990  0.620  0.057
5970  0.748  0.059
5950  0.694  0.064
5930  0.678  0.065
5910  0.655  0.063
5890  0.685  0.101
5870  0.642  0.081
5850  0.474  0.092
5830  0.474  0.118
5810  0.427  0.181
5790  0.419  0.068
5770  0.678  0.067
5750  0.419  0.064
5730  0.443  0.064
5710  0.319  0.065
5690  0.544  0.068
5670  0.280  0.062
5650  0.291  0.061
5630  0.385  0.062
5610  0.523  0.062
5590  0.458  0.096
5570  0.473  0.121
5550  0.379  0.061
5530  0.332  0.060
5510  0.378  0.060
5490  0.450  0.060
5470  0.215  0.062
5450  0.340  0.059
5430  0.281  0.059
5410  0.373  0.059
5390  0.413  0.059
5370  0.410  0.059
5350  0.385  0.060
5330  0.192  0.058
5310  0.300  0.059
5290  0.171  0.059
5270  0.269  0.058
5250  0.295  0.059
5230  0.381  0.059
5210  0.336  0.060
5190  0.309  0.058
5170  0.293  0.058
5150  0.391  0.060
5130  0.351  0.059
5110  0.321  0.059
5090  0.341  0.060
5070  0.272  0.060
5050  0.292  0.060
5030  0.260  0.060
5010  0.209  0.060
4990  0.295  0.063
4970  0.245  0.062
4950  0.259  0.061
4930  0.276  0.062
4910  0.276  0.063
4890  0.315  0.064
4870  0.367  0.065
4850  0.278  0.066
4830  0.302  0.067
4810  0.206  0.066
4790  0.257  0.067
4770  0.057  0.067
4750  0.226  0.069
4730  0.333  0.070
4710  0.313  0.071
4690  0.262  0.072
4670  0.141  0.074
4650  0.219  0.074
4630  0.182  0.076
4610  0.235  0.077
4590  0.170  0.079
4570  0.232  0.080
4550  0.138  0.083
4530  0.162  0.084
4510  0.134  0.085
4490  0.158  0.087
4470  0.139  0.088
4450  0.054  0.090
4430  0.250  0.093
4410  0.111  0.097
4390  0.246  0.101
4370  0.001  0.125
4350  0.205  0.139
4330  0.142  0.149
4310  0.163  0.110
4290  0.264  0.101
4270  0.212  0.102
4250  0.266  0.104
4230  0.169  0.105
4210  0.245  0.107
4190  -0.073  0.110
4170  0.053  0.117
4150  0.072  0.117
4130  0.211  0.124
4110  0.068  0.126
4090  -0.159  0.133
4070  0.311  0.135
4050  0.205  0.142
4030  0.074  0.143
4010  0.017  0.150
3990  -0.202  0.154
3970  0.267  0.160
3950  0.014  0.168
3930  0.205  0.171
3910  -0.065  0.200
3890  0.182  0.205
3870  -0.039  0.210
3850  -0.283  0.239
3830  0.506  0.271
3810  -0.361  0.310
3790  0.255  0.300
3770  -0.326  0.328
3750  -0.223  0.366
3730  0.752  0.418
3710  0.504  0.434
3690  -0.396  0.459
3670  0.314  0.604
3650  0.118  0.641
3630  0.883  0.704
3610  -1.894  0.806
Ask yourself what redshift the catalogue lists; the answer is 0.47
